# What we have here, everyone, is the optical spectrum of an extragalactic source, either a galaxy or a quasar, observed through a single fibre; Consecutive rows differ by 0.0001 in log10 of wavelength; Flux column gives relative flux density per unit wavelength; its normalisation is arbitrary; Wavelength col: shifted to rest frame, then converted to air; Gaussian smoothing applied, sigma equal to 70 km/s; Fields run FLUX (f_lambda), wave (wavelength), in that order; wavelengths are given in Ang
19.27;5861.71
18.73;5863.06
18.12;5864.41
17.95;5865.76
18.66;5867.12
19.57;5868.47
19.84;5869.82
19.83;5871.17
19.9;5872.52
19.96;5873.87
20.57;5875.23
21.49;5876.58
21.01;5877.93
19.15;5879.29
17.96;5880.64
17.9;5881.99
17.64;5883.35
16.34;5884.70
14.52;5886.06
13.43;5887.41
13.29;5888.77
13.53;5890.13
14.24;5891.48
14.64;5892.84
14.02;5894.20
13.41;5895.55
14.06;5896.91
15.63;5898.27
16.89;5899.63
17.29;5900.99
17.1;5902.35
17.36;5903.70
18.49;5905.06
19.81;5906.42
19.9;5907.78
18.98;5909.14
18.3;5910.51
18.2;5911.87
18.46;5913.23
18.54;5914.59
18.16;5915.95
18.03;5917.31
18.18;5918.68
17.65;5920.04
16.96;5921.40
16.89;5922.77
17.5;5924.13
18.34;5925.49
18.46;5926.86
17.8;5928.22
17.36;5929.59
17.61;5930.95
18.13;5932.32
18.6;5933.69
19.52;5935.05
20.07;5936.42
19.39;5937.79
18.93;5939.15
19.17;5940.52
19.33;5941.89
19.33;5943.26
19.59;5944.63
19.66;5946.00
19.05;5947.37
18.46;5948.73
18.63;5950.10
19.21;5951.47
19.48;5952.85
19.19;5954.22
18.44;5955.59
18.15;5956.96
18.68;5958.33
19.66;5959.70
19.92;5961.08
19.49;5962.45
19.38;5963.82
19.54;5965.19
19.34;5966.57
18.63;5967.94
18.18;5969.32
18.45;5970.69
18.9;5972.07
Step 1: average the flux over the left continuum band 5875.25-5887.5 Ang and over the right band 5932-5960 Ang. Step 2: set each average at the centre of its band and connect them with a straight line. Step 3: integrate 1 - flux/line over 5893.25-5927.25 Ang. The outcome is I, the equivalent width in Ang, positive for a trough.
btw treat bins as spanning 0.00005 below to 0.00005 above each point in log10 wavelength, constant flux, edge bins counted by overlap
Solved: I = 2.0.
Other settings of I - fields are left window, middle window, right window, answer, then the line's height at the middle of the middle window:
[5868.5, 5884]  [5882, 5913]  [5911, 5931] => 4.0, 18.8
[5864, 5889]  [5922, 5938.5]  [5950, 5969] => 0.5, 18.8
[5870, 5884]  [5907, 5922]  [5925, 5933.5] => 0.1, 18.4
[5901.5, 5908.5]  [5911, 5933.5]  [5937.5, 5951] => 1.1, 18.8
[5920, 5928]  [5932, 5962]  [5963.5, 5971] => -1.3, 18.3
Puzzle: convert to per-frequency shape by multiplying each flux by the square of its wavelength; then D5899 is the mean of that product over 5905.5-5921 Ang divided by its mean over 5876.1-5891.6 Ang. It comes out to 1.1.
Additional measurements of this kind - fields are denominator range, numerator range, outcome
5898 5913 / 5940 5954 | 1.08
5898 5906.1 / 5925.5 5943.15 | 1.09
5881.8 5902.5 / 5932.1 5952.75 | 1.29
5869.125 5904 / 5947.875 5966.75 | 1.15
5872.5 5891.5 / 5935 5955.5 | 1.13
